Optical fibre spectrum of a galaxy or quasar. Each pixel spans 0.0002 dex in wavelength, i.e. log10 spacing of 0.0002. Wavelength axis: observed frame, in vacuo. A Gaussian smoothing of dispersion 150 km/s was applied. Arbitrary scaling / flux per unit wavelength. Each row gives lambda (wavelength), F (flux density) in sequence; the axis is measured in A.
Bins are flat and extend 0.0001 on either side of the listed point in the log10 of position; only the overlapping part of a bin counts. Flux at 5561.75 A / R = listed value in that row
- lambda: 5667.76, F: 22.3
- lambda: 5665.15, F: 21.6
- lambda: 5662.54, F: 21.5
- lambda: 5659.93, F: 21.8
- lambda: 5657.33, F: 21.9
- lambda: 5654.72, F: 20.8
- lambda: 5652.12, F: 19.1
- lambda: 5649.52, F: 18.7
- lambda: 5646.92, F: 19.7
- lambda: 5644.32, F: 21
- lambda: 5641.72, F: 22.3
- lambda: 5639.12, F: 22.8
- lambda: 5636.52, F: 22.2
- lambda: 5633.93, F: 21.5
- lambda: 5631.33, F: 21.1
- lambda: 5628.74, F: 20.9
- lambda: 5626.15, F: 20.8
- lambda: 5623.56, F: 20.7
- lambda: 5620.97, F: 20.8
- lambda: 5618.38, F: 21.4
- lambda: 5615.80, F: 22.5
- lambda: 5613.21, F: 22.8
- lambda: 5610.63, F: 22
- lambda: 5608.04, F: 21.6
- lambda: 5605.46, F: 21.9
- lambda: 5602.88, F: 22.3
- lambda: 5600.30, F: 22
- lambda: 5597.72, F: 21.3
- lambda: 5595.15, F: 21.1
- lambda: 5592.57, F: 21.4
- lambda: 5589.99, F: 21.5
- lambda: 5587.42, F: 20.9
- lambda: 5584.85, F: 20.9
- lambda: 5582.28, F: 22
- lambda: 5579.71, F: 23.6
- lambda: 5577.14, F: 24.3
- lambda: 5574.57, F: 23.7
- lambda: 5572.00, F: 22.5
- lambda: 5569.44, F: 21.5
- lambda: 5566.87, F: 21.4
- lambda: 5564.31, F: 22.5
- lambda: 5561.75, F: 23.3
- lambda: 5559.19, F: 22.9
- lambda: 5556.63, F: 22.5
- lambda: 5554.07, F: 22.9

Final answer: 23.3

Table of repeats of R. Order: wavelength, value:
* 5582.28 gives 22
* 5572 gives 22.5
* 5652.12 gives 19.1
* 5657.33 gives 21.9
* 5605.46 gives 21.9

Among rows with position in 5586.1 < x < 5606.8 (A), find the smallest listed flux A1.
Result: 20.9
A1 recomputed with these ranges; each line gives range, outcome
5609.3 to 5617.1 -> 22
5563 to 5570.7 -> 21.4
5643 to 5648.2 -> 19.7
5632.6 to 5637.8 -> 21.5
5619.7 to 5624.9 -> 20.7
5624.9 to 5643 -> 20.8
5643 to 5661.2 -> 18.7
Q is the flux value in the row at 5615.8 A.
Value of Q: 22.5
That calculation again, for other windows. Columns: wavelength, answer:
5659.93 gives 21.8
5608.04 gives 21.6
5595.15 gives 21.1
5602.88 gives 22.3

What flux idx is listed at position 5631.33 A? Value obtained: 21.1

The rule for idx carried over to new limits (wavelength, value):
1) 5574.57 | 23.7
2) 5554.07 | 22.9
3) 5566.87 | 21.4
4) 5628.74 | 20.9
